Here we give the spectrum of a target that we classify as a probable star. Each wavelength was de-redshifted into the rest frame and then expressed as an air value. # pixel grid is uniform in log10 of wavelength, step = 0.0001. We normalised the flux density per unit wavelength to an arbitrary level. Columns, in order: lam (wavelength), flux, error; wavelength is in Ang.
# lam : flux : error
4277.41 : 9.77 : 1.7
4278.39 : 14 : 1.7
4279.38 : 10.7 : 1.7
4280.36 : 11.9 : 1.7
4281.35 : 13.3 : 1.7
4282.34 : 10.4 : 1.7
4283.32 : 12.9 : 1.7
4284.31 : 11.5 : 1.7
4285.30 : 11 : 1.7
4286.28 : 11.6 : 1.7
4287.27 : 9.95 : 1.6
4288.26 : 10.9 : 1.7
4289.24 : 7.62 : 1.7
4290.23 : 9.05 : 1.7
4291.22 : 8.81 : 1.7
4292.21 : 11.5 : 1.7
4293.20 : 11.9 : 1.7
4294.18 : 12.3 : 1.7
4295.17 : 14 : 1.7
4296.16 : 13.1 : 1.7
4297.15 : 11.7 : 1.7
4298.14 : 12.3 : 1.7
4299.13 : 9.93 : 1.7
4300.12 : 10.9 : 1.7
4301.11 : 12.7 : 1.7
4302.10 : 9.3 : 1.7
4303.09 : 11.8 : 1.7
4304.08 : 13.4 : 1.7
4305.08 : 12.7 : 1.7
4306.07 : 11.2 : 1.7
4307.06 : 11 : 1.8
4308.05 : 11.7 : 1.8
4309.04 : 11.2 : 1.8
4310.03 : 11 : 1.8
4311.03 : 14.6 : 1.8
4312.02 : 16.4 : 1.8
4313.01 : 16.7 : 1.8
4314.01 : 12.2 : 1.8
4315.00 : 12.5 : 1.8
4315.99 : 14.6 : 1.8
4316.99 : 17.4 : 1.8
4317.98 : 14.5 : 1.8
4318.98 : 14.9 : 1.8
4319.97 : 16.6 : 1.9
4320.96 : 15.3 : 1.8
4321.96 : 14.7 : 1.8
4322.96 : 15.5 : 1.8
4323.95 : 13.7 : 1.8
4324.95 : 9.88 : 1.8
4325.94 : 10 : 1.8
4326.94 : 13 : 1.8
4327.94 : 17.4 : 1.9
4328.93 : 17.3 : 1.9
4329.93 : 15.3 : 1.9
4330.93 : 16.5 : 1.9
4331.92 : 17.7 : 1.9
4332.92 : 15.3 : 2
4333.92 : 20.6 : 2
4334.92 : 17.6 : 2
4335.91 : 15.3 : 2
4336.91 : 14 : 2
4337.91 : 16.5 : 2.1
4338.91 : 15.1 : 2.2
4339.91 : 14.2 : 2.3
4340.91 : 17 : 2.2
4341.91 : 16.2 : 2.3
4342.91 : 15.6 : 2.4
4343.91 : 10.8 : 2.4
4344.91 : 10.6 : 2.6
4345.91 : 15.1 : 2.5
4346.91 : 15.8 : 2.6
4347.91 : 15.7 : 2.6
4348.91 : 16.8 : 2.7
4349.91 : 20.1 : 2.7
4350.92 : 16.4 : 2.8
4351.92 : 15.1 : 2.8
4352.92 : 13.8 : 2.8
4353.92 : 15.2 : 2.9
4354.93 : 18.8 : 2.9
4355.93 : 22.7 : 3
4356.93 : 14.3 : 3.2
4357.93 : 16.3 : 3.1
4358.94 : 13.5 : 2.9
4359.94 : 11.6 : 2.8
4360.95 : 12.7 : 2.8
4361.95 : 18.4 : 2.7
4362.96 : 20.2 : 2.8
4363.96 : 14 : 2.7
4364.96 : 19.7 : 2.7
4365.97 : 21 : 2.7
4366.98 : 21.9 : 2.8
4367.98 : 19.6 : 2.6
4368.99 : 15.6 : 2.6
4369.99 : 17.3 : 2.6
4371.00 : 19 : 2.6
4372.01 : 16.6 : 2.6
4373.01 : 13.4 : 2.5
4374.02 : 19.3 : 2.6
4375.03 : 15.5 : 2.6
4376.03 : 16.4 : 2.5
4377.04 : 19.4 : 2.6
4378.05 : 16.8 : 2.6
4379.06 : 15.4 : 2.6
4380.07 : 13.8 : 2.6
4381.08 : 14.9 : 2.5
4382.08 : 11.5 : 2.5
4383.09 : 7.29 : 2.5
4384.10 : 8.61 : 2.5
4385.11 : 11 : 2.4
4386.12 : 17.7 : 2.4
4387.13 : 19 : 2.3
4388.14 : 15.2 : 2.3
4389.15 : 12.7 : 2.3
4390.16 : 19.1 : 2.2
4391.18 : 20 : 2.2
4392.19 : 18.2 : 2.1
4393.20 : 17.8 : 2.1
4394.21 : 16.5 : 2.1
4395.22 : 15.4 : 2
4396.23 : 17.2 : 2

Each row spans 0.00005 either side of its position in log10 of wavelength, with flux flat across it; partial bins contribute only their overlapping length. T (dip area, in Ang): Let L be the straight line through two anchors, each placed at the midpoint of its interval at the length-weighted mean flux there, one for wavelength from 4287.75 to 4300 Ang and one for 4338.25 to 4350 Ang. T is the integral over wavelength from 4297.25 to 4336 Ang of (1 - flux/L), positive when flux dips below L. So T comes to -2.9 Ang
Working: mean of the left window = 11.1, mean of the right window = 15.1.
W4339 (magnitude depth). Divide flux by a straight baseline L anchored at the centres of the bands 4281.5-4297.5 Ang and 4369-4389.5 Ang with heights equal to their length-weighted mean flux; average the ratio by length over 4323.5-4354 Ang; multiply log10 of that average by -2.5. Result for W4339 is -0.15 mag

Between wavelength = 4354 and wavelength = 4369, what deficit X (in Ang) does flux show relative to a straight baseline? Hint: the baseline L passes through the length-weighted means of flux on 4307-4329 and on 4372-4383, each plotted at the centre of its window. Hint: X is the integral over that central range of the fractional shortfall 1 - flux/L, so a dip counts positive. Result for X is -2.3 Ang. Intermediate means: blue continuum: 14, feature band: 17.3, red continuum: 15.4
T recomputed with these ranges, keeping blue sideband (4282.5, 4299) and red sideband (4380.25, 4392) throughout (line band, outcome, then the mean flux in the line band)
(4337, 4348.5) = -1.6 Ang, 14.8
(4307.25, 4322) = -2.7 Ang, 14.2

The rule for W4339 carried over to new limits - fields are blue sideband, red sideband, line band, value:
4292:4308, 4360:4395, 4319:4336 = -0.147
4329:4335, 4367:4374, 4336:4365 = 0.107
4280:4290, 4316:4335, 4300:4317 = 0.067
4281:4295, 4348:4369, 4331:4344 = -0.057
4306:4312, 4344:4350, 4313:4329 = -0.099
